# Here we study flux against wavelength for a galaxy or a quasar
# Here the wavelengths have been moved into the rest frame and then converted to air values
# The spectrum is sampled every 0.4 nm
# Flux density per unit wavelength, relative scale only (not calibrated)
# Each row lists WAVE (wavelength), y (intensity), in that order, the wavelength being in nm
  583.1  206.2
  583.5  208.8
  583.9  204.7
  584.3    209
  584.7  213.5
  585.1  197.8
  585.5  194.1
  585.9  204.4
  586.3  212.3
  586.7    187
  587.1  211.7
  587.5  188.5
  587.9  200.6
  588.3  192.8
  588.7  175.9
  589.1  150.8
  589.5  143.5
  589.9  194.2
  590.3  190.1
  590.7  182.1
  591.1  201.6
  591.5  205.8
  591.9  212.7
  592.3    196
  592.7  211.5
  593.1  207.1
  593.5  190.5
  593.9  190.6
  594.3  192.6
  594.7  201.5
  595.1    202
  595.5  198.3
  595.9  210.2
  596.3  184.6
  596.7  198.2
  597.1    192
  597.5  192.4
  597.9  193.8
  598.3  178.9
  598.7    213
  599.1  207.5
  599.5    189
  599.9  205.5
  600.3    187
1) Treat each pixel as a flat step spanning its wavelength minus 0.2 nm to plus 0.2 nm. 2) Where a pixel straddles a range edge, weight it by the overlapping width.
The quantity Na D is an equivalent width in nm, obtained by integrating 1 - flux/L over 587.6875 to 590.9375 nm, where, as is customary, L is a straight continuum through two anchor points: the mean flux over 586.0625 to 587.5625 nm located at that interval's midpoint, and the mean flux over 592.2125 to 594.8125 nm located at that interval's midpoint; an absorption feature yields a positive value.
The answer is 0.34 nm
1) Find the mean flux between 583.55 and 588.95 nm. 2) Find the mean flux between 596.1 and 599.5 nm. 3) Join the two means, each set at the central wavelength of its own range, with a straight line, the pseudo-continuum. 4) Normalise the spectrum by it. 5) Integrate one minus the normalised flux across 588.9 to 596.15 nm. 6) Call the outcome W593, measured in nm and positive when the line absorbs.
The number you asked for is 0.12 nm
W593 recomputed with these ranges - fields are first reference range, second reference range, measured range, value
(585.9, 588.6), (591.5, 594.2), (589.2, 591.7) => 0.192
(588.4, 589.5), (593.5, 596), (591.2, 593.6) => -0.274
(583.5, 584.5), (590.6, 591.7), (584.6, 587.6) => 0.048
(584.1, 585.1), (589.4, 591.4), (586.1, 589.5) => 0.153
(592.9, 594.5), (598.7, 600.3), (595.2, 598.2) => 0.040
